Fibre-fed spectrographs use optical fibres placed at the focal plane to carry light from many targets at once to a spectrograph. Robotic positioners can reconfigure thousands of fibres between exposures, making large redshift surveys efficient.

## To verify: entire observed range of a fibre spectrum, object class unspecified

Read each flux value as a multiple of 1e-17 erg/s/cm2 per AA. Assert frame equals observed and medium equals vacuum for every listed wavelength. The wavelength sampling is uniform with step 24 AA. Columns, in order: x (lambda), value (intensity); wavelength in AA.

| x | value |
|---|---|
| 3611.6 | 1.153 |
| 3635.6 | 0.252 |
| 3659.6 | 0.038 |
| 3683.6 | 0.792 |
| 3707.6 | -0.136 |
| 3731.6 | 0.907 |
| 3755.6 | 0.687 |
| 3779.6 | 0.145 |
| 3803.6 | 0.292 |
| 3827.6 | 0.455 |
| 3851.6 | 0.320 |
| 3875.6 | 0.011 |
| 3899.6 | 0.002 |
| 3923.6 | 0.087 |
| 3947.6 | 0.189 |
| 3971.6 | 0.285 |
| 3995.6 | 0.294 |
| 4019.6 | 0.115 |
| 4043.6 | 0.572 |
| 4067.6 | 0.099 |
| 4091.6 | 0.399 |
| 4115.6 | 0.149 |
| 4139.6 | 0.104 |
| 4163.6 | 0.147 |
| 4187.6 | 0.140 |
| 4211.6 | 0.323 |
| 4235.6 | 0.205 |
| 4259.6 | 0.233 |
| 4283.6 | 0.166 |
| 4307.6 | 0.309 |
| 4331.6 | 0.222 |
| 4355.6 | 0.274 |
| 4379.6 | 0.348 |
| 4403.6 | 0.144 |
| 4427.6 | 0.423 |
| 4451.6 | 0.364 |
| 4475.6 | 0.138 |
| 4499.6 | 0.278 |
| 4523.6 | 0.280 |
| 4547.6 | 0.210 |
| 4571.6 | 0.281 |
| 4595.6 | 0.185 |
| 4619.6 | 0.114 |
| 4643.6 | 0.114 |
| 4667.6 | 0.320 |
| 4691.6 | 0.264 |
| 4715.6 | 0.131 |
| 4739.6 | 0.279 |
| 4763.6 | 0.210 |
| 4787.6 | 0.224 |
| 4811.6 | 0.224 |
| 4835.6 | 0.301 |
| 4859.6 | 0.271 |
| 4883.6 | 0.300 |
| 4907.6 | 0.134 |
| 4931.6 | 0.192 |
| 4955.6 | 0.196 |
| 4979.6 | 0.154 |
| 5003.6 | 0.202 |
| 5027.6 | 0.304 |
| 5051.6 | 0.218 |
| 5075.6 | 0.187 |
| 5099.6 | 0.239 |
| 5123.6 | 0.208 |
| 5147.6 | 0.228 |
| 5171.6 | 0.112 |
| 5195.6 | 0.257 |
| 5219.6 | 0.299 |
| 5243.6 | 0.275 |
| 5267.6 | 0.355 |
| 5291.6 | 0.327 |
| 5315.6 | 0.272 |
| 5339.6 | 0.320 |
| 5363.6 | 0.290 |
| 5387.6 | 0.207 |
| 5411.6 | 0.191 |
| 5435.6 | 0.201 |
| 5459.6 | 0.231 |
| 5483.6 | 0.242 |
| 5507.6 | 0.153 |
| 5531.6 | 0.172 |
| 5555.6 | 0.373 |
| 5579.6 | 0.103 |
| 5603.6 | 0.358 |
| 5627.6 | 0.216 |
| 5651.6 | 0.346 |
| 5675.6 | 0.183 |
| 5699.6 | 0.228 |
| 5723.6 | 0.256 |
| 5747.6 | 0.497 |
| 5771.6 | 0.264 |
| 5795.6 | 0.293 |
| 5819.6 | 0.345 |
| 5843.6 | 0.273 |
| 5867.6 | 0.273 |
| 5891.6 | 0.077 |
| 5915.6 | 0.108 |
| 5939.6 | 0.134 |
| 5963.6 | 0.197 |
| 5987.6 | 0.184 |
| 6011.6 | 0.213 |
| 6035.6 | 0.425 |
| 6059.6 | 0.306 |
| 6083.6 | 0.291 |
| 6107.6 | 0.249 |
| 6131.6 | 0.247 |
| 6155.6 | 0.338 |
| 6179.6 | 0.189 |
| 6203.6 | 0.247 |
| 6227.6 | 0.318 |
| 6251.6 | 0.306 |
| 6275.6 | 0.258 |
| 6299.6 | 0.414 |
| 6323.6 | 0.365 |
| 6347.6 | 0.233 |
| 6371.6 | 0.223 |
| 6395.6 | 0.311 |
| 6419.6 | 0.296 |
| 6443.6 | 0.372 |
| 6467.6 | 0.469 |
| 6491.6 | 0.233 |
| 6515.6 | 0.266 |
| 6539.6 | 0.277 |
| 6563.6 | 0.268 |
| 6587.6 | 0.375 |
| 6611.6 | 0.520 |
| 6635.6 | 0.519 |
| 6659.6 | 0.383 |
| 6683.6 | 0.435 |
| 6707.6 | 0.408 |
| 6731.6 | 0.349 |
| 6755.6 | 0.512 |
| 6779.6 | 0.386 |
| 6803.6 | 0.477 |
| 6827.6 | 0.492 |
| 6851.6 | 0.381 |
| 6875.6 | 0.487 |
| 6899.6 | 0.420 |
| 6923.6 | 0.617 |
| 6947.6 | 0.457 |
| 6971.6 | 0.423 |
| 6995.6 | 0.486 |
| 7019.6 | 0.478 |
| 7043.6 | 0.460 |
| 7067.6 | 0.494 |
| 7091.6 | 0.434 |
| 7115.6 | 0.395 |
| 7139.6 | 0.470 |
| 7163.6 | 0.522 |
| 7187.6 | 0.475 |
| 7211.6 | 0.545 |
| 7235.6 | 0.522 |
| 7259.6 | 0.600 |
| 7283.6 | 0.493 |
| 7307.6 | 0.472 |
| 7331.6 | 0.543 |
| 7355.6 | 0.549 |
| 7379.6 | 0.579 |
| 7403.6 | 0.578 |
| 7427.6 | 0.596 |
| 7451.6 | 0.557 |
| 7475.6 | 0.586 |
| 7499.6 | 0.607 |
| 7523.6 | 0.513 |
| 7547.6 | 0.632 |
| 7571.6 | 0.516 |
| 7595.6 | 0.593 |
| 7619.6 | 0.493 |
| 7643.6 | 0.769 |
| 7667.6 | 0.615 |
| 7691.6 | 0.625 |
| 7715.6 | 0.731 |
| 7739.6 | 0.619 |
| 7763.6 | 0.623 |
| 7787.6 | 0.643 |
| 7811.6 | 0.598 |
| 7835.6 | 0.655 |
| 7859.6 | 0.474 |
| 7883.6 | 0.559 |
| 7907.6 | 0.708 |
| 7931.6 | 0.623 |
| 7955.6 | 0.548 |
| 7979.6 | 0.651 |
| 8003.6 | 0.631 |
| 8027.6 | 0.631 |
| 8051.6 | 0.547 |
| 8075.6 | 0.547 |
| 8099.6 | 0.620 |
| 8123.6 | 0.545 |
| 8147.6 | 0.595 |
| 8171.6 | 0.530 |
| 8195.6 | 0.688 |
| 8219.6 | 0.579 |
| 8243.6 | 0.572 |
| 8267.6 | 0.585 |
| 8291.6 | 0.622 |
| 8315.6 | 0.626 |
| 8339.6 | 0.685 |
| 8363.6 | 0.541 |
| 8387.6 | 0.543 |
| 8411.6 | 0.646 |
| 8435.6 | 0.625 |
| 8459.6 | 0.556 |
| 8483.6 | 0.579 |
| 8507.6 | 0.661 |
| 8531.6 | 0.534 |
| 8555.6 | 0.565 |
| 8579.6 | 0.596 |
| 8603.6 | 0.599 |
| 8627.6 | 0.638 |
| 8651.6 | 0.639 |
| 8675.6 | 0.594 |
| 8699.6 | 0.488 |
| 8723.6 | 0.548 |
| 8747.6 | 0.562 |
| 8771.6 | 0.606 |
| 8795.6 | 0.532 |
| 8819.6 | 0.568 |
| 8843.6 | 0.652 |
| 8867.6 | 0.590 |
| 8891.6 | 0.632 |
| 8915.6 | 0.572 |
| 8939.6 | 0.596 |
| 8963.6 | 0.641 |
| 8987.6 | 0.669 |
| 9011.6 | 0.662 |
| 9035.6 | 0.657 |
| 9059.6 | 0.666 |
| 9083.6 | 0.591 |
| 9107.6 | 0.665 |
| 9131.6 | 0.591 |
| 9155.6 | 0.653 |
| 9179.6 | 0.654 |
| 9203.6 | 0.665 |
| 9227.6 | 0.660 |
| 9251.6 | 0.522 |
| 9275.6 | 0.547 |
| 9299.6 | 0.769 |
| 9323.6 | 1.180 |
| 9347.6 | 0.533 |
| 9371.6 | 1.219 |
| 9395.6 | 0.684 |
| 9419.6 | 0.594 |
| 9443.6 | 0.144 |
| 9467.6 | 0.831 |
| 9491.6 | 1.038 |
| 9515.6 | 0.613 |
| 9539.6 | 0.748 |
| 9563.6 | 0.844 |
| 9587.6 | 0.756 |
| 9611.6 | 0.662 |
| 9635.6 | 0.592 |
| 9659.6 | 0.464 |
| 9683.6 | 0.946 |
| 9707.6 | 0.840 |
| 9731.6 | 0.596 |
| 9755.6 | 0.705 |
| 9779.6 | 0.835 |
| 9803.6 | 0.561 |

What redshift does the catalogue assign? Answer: 0.652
